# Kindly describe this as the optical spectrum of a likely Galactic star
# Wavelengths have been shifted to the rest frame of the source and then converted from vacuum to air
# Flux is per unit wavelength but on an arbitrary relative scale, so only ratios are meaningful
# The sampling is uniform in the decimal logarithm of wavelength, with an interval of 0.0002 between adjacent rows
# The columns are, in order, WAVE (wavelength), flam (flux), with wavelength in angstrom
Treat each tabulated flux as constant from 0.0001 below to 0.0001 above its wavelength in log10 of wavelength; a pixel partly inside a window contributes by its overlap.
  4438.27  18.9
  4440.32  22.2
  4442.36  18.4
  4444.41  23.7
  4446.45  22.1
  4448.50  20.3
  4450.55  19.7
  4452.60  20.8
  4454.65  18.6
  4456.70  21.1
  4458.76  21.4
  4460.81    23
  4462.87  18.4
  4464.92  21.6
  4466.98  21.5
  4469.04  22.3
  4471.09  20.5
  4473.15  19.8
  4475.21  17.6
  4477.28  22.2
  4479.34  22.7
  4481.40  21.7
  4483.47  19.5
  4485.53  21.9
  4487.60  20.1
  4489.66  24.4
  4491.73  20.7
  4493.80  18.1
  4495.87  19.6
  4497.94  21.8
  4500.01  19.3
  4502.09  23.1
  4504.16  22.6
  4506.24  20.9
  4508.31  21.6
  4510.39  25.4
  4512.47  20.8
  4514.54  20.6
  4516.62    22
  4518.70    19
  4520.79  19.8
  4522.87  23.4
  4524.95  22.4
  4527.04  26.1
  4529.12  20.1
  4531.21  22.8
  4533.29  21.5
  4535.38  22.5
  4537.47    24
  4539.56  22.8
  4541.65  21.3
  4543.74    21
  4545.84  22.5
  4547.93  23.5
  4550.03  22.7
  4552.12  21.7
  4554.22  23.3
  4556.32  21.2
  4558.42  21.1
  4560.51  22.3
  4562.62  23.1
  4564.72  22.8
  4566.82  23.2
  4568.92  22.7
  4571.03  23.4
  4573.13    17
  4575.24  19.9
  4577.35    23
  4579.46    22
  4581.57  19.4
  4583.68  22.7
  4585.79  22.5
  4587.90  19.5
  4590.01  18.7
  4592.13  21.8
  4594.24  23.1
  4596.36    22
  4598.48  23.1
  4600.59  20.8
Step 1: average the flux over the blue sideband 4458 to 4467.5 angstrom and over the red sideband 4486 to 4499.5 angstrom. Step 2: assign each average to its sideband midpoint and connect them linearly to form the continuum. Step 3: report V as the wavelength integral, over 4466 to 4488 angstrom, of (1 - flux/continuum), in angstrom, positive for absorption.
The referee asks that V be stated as 0.1 angstrom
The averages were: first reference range 21.2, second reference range 20.8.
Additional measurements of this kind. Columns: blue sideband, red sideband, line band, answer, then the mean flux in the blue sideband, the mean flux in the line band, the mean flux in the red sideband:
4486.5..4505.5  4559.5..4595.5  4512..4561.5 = -1.6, 21.1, 22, 21.6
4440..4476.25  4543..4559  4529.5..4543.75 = -0.2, 20.7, 22.3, 22.2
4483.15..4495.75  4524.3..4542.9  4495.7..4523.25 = 0.2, 20.8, 21.4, 22.6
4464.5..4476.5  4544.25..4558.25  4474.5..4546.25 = -0.7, 20.5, 21.6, 22.3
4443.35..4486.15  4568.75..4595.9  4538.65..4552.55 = -0.7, 21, 22.2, 21.2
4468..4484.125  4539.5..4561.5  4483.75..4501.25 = 0.3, 20.8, 20.7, 22.1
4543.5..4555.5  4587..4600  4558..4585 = 0.2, 22.5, 21.8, 21.4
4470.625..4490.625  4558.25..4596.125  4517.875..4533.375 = -0.5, 21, 22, 21.6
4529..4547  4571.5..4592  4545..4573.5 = -1.1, 22.2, 22.3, 20.7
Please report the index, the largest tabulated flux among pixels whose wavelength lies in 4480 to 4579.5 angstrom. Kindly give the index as 26.1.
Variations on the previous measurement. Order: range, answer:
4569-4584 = 23.4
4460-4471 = 23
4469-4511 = 25.4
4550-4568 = 23.3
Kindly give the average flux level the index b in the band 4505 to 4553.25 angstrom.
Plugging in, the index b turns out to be 22.1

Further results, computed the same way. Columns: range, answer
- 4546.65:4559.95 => 22.3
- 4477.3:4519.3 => 21.3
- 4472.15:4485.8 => 20.7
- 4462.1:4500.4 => 20.8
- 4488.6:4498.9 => 20.9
